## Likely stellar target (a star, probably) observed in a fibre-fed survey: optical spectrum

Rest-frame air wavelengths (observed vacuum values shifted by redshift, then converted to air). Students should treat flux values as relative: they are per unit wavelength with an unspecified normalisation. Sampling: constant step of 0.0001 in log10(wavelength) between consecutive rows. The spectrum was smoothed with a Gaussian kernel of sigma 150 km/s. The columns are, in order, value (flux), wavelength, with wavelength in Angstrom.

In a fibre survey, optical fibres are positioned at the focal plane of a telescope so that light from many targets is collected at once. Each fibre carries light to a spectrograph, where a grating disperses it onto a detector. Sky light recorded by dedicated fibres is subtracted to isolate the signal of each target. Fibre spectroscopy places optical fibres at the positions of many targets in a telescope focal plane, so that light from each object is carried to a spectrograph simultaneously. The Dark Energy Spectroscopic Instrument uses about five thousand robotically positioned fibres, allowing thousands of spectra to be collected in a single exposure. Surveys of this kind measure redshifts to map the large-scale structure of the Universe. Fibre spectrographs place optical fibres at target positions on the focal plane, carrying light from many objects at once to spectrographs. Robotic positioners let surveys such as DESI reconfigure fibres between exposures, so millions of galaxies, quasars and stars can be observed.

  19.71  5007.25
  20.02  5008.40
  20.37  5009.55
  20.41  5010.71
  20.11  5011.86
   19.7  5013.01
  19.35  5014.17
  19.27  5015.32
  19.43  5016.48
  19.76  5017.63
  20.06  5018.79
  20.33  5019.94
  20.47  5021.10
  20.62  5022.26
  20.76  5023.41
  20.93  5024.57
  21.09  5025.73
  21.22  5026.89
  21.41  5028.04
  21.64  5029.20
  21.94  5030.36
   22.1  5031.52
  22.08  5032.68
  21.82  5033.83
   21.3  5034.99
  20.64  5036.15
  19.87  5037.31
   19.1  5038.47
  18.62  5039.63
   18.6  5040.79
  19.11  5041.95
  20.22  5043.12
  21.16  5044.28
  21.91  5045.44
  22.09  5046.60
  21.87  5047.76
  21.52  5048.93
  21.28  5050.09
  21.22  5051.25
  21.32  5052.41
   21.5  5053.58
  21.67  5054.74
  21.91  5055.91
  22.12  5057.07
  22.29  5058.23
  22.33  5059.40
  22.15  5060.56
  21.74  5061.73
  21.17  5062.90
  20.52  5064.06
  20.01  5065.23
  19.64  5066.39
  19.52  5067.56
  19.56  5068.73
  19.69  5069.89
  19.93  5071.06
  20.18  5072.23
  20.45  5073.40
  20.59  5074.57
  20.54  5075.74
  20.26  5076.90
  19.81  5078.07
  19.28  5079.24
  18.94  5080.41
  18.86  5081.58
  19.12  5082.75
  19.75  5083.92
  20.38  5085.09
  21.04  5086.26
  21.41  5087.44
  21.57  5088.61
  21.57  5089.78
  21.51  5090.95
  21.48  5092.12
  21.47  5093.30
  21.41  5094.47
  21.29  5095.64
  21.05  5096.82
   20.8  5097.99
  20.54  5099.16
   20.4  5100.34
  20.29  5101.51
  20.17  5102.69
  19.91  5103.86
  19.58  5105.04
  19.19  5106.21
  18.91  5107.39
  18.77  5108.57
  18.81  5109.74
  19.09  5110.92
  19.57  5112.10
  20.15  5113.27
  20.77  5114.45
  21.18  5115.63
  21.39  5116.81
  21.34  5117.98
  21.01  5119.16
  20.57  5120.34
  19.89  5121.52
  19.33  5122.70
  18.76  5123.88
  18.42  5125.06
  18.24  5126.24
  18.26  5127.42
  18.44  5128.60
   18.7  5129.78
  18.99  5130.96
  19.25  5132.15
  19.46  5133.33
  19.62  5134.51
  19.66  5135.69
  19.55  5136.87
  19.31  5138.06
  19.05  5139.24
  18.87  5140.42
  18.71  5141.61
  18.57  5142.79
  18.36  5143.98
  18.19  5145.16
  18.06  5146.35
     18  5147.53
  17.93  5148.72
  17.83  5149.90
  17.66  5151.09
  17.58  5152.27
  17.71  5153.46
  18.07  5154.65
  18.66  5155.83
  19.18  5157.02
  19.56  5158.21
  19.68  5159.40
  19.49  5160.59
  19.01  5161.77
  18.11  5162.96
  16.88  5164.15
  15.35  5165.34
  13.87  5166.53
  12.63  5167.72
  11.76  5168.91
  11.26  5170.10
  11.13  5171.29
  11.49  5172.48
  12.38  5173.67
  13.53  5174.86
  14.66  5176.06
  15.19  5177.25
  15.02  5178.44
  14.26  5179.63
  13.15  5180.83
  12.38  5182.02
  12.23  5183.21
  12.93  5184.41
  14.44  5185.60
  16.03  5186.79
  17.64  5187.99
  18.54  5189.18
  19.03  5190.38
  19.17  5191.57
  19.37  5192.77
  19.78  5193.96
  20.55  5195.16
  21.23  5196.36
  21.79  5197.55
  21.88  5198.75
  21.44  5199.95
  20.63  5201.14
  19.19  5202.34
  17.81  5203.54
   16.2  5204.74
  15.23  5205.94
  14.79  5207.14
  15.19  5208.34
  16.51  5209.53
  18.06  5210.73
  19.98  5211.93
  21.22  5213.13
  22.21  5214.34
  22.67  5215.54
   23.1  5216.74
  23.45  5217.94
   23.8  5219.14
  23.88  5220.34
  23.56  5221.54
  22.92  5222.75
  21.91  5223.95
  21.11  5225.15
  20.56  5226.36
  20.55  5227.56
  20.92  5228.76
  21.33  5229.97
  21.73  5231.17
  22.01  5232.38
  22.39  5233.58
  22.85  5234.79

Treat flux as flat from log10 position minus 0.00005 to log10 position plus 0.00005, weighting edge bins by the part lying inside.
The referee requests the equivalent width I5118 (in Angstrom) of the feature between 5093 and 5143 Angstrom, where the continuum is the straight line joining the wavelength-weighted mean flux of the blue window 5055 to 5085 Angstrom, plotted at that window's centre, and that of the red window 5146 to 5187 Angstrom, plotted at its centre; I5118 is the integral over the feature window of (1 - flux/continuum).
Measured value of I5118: -4.7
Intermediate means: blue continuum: 20.4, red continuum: 15.6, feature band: 19.7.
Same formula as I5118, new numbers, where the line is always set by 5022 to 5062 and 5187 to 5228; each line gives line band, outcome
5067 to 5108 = 1.15 Angstrom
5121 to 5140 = 1.43 Angstrom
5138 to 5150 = 1.22 Angstrom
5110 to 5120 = 0.10 Angstrom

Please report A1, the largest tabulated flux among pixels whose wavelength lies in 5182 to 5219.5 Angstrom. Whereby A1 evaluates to 23.8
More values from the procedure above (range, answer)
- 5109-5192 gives 21.39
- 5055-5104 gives 22.33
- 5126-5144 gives 19.66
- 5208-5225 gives 23.88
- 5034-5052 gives 22.09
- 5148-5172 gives 19.68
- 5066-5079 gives 20.59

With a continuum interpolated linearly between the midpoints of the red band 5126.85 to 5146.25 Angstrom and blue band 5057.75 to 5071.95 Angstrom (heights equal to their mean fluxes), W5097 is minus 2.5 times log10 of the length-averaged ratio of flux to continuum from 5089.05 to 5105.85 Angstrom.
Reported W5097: -0.05 mag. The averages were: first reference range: 20.7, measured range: 20.8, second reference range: 18.9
